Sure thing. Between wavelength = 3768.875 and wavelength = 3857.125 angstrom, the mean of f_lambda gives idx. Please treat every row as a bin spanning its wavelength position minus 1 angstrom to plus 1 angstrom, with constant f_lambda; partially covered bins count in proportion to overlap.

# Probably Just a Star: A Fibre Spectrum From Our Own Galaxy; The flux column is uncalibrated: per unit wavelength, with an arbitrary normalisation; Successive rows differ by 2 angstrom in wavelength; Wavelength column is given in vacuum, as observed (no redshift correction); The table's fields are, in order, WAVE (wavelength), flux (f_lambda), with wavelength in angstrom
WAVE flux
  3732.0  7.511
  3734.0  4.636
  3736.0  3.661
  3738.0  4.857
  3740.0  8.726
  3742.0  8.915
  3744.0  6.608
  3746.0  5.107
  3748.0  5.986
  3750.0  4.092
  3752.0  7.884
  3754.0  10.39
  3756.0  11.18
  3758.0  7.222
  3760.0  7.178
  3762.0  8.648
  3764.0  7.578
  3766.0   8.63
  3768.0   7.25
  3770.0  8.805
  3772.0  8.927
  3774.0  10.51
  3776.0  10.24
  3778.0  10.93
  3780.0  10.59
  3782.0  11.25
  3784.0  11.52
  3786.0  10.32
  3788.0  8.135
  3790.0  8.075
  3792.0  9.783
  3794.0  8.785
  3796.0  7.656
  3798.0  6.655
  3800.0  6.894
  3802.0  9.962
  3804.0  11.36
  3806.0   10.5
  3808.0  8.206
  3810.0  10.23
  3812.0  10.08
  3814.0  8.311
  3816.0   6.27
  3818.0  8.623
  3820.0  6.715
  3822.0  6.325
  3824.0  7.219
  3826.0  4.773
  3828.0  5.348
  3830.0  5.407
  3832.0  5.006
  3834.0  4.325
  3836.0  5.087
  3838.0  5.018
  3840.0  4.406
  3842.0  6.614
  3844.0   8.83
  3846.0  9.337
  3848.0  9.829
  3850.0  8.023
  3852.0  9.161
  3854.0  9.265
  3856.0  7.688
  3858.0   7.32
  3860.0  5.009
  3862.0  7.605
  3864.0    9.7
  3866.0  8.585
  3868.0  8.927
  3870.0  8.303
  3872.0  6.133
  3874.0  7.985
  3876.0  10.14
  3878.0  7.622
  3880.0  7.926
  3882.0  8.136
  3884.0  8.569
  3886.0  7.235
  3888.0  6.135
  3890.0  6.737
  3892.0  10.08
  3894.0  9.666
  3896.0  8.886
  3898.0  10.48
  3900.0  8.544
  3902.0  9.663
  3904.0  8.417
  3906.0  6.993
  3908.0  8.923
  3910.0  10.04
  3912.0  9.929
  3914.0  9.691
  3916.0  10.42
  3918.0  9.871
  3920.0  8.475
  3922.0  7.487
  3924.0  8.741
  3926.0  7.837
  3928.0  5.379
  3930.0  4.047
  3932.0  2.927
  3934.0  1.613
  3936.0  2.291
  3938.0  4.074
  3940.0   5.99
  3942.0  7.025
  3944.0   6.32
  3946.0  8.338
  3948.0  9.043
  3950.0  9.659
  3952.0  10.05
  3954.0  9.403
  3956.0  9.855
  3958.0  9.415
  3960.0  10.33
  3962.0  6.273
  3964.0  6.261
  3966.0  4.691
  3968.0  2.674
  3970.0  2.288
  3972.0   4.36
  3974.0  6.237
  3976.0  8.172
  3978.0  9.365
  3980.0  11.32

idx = 8.2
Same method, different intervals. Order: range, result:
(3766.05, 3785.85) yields 9.95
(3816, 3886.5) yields 7.31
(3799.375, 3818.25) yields 9.1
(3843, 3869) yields 8.41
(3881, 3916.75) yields 8.8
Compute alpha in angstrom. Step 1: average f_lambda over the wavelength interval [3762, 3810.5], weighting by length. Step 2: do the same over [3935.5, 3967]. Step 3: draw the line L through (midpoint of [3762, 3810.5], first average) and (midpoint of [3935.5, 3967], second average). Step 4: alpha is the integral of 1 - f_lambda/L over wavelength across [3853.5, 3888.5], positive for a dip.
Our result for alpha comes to 1.9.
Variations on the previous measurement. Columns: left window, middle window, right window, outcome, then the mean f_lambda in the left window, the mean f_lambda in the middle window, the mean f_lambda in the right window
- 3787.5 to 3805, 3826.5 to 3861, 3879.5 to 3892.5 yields 5.8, 8.6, 6.77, 7.74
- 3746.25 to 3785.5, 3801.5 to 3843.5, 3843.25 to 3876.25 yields 6.9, 8.83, 7.12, 8.3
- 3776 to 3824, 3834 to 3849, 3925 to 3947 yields 1.8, 9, 6.84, 5.08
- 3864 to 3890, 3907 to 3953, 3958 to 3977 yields -3.6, 7.99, 7.31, 5.89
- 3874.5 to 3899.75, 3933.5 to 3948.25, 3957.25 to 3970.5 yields 2.6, 8.46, 5.55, 6.07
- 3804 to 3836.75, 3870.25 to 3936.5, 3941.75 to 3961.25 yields 3.6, 7.17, 7.84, 8.98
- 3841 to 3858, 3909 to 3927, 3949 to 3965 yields -0.8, 8.52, 9.17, 8.91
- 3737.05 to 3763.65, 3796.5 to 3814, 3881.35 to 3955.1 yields -3.7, 7.45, 9.14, 7.76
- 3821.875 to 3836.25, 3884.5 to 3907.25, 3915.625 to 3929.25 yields -3.3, 5.4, 8.45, 8.14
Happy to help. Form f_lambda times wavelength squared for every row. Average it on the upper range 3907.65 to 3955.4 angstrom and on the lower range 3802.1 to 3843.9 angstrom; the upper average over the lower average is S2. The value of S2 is 1.10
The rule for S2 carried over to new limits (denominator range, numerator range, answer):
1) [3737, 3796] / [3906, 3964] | 0.97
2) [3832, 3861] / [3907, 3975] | 1.05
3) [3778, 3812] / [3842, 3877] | 0.91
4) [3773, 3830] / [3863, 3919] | 1.05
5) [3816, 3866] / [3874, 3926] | 1.29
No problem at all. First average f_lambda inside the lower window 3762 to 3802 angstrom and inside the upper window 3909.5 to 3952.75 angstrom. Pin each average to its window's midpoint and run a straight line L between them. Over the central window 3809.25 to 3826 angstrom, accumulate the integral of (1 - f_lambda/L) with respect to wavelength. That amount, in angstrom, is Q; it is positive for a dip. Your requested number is 1.7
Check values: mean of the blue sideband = 9.09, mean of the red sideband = 7.19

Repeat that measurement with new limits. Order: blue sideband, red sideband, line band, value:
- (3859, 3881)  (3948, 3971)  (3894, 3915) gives -3.8 angstrom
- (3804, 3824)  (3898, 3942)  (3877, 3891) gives 0.4 angstrom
